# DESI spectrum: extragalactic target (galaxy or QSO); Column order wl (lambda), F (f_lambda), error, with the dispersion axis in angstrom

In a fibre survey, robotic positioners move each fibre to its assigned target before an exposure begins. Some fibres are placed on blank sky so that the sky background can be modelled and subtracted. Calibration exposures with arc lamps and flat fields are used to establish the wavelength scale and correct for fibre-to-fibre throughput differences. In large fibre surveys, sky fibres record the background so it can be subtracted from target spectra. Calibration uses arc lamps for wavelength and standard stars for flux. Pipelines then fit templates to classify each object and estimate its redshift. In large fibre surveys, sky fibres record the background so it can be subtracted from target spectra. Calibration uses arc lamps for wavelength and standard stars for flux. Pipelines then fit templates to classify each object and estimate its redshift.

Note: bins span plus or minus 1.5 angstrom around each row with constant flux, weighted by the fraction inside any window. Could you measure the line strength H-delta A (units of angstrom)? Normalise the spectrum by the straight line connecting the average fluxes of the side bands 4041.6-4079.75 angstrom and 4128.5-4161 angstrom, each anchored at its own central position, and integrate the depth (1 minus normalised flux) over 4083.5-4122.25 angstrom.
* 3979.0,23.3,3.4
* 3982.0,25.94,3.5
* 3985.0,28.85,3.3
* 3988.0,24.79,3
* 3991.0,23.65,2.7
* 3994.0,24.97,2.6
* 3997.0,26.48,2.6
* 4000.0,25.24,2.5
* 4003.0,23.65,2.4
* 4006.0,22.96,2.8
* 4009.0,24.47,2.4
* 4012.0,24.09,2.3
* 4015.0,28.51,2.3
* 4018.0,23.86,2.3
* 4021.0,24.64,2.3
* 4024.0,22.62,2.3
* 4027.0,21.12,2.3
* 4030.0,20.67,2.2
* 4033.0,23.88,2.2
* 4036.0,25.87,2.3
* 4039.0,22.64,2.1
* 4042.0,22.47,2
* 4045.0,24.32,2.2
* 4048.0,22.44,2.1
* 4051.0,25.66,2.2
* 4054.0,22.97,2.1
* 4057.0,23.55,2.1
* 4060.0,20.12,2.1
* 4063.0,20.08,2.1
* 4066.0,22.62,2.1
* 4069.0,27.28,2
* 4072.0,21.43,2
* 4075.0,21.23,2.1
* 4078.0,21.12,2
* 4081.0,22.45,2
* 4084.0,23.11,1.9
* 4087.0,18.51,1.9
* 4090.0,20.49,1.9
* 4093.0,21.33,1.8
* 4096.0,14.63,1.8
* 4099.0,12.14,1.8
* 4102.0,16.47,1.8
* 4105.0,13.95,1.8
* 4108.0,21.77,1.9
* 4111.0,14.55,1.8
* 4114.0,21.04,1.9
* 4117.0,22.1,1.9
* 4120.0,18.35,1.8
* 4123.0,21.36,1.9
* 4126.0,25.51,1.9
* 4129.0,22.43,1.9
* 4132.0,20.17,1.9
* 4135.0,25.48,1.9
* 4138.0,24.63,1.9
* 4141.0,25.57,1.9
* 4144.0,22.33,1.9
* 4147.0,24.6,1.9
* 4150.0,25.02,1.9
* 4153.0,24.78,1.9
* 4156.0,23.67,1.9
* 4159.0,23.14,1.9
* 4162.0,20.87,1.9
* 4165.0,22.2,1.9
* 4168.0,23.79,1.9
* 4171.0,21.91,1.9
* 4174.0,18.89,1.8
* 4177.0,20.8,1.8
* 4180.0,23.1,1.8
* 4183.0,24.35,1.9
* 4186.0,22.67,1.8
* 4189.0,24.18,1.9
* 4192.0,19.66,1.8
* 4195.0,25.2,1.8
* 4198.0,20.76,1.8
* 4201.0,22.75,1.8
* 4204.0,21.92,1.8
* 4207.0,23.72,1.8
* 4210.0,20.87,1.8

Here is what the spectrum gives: 8.3 angstrom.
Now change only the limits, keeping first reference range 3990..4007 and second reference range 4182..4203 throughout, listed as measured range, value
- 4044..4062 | 0.7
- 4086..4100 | 3.6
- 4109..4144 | 2.1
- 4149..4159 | -0.5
